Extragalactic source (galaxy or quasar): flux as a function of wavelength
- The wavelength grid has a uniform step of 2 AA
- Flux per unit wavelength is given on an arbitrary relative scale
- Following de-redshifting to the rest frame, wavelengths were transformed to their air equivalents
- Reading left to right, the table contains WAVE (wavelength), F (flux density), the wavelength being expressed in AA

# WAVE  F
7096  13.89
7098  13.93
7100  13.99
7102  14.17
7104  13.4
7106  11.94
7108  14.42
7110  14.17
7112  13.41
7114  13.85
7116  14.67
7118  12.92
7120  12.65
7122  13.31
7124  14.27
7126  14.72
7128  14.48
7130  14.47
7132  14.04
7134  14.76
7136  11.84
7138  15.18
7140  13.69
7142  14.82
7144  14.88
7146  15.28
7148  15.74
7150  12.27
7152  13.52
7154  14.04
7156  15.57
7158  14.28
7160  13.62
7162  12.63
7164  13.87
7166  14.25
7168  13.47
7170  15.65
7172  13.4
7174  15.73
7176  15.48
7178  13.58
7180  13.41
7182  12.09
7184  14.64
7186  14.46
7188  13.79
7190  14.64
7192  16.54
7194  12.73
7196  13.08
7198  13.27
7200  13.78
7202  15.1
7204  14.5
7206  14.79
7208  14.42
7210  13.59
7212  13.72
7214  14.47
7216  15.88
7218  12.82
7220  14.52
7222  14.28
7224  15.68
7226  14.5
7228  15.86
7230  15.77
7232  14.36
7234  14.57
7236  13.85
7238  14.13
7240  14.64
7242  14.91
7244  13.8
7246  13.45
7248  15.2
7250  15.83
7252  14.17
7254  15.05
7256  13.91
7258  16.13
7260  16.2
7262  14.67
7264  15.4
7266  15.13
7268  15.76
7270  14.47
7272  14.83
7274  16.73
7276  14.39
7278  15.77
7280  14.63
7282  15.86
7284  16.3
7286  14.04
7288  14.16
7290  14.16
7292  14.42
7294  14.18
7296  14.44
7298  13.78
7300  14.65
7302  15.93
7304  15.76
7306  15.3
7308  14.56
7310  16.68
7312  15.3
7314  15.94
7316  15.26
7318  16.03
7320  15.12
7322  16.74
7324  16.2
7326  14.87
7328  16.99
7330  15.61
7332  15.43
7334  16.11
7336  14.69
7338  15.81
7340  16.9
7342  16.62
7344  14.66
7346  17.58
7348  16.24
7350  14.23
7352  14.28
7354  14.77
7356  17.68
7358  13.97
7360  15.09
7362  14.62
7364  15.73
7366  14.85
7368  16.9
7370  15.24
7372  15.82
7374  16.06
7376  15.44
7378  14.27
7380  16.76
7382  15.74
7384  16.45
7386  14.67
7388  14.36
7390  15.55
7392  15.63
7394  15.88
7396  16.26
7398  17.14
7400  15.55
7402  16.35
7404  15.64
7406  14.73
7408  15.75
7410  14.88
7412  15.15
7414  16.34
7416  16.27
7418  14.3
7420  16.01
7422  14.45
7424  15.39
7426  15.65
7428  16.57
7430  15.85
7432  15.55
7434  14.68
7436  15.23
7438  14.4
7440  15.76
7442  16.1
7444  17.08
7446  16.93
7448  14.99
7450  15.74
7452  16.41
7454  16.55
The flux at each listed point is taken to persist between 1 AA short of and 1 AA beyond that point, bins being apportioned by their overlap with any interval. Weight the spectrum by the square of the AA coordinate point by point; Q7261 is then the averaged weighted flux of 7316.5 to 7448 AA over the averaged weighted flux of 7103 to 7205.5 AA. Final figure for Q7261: 1.19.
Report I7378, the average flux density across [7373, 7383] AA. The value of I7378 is 15.7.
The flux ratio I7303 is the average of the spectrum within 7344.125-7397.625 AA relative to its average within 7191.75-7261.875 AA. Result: 1.07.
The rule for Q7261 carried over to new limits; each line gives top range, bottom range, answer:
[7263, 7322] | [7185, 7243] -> 1.07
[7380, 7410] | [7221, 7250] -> 1.12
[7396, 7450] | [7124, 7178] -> 1.18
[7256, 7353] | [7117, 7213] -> 1.13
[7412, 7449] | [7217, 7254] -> 1.13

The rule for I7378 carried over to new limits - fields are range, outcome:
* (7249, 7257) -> 14.7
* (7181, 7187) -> 13.7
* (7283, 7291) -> 14.7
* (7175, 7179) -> 14.5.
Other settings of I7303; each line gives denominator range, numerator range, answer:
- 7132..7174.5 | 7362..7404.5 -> 1.11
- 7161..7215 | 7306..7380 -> 1.11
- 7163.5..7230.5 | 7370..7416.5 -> 1.09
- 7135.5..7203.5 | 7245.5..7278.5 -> 1.07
